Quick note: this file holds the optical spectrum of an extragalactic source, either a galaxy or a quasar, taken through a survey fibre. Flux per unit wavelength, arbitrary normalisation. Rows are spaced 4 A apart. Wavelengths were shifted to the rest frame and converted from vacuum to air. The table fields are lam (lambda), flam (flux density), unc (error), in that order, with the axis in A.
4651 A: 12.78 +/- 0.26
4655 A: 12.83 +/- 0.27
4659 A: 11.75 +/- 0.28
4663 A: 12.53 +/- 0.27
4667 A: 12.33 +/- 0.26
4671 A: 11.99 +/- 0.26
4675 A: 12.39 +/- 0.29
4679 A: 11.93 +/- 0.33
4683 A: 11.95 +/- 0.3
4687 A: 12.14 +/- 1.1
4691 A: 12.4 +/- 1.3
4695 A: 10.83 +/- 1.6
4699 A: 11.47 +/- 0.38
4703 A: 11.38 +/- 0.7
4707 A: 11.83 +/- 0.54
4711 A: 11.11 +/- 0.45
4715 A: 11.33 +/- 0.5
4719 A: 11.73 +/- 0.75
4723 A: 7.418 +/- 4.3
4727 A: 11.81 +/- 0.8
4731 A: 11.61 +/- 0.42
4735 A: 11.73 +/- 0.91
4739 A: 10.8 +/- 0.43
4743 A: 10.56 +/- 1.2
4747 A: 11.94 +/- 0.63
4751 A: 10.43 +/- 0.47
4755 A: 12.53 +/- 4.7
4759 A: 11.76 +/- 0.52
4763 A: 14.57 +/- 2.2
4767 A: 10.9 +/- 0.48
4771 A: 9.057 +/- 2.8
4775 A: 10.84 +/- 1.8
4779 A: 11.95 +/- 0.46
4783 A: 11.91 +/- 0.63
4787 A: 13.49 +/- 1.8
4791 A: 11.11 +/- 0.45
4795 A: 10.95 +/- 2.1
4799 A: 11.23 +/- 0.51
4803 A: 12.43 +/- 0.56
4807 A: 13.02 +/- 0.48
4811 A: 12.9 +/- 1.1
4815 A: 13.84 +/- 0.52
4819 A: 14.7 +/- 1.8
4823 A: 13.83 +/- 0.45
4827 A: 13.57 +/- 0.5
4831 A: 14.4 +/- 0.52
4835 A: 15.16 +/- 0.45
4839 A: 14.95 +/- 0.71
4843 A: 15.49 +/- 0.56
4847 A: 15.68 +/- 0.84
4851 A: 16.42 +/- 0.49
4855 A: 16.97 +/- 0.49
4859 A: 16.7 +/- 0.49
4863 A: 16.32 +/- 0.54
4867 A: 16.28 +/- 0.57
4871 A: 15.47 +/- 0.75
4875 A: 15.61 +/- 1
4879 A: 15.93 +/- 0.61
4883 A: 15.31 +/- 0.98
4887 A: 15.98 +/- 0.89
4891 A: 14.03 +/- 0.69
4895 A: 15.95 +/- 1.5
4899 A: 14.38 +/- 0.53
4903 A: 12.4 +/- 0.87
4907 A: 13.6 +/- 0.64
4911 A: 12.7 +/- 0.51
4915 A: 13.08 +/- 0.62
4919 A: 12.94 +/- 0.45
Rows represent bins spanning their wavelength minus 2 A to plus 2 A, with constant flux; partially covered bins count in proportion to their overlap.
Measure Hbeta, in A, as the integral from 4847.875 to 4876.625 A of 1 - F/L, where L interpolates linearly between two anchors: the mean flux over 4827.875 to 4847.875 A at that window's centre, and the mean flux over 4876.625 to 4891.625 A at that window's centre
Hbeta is -1.9 A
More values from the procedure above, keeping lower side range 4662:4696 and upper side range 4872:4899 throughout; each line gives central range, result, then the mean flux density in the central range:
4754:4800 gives 6.60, 11.7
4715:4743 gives 4.38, 10.9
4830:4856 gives -1.52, 15.6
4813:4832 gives 0.43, 14.1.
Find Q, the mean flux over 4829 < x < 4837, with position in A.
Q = 14.8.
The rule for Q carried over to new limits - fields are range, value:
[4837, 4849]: 15.4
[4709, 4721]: 11.4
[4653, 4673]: 12.3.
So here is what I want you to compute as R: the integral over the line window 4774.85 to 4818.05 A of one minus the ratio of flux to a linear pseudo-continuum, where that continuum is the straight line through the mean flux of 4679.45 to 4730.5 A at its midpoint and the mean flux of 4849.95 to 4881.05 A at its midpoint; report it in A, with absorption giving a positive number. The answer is 5.6 A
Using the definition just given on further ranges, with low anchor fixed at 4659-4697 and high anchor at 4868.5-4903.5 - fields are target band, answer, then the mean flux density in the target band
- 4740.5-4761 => 2.6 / 11.4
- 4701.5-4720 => 1.6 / 11.5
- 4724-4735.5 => 1.3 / 11.3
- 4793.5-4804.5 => 1.8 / 11.5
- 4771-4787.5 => 2.4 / 11.6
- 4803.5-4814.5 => 0.8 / 13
